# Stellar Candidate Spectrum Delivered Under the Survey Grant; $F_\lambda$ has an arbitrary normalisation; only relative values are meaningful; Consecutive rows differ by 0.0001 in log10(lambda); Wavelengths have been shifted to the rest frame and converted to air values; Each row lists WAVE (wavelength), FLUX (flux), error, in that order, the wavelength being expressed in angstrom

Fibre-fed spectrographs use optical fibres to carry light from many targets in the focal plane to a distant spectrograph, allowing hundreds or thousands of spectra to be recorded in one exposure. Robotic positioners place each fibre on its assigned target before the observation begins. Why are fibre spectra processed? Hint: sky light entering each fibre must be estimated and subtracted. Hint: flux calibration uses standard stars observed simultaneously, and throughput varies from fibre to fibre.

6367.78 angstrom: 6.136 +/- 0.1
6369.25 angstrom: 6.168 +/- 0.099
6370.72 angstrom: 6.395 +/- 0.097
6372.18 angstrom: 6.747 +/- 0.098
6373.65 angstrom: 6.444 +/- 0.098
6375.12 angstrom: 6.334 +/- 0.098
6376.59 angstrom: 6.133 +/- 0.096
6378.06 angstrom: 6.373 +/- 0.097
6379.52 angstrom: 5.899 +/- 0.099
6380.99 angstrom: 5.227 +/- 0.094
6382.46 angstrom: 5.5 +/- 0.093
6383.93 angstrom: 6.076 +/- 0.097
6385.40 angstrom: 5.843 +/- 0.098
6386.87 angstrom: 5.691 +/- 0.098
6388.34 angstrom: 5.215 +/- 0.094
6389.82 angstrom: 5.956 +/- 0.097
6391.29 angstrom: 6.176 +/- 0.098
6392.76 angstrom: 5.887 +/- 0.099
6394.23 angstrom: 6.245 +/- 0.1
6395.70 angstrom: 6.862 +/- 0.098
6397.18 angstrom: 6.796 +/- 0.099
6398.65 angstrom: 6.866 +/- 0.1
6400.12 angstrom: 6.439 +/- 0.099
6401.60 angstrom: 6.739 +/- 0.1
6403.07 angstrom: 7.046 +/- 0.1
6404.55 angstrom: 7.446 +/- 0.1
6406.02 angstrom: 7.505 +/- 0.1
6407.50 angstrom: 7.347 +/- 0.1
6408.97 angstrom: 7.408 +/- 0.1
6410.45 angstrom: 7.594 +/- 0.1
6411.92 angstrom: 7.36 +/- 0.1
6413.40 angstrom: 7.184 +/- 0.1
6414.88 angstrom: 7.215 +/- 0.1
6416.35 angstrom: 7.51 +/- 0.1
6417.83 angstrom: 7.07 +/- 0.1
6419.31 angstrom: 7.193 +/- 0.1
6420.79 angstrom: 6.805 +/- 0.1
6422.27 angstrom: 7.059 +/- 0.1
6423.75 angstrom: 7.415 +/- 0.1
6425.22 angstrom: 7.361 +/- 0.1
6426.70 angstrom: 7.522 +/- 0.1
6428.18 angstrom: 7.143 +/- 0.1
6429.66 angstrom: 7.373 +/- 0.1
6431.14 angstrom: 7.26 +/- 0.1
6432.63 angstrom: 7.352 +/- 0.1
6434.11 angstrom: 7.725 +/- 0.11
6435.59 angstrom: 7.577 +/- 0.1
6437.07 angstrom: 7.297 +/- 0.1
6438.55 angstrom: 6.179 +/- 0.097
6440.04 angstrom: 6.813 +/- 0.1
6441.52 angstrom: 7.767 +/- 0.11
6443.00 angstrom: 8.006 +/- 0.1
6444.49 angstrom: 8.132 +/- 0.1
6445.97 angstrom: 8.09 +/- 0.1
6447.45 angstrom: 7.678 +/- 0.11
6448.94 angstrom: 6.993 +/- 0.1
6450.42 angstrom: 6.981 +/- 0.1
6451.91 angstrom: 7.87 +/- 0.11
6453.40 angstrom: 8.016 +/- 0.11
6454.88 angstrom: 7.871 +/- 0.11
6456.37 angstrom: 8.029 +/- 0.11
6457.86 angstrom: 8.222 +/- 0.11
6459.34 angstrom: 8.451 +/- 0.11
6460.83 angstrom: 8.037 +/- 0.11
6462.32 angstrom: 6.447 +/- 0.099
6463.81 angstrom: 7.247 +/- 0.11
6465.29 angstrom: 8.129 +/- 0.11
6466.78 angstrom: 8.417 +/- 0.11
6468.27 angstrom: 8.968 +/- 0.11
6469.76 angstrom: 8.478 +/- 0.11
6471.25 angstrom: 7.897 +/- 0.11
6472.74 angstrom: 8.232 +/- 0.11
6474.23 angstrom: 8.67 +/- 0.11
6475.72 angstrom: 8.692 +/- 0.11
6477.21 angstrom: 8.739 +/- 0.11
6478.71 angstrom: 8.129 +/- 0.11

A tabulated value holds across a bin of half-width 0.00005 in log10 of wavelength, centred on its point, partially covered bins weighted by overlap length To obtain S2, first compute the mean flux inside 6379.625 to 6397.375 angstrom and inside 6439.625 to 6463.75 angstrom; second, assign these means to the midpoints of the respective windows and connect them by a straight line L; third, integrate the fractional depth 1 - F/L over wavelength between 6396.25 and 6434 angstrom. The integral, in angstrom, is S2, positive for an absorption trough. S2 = -3.0 angstrom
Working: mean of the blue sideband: 5.93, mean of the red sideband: 7.71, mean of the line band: 7.21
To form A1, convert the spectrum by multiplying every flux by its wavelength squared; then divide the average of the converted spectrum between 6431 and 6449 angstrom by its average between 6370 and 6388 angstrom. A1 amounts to 1.26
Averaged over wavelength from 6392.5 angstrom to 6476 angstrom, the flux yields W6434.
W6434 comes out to 7.48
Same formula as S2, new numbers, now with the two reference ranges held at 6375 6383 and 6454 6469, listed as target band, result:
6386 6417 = -1.46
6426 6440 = 0.02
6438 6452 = 0.22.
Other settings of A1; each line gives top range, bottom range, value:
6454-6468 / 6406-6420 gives 1.10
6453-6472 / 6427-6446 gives 1.09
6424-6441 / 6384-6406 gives 1.15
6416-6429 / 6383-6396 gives 1.22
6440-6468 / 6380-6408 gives 1.25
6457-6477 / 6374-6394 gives 1.42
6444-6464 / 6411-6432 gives 1.08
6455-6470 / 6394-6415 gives 1.15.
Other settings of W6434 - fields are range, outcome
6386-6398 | 6.1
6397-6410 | 7.09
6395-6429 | 7.17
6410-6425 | 7.24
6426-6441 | 7.23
